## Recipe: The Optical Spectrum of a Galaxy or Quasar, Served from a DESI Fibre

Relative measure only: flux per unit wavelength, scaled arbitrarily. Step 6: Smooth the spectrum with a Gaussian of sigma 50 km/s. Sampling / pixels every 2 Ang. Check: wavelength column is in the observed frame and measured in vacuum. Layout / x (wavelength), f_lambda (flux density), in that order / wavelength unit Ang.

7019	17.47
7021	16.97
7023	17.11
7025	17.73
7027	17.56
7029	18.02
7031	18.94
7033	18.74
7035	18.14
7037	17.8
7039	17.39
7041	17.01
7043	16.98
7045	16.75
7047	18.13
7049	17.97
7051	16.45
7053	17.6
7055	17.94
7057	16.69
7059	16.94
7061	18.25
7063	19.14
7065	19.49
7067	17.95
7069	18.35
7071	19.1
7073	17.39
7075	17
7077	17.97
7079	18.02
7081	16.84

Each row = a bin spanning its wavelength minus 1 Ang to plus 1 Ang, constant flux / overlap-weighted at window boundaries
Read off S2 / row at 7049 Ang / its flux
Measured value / 17.97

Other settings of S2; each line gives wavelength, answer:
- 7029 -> 18.02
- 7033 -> 18.74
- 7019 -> 17.47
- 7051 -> 16.45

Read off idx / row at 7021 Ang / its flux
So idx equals 16.97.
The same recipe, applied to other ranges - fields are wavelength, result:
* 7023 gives 17.11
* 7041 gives 17.01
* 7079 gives 18.02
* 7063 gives 19.14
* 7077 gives 17.97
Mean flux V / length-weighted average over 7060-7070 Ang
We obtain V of 18.6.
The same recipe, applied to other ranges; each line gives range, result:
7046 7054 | 17.5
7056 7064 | 17.8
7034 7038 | 18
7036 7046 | 17.2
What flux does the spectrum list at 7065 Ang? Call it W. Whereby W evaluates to 19.49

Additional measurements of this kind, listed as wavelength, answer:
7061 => 18.25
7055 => 17.94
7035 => 18.14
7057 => 16.69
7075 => 17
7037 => 17.8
